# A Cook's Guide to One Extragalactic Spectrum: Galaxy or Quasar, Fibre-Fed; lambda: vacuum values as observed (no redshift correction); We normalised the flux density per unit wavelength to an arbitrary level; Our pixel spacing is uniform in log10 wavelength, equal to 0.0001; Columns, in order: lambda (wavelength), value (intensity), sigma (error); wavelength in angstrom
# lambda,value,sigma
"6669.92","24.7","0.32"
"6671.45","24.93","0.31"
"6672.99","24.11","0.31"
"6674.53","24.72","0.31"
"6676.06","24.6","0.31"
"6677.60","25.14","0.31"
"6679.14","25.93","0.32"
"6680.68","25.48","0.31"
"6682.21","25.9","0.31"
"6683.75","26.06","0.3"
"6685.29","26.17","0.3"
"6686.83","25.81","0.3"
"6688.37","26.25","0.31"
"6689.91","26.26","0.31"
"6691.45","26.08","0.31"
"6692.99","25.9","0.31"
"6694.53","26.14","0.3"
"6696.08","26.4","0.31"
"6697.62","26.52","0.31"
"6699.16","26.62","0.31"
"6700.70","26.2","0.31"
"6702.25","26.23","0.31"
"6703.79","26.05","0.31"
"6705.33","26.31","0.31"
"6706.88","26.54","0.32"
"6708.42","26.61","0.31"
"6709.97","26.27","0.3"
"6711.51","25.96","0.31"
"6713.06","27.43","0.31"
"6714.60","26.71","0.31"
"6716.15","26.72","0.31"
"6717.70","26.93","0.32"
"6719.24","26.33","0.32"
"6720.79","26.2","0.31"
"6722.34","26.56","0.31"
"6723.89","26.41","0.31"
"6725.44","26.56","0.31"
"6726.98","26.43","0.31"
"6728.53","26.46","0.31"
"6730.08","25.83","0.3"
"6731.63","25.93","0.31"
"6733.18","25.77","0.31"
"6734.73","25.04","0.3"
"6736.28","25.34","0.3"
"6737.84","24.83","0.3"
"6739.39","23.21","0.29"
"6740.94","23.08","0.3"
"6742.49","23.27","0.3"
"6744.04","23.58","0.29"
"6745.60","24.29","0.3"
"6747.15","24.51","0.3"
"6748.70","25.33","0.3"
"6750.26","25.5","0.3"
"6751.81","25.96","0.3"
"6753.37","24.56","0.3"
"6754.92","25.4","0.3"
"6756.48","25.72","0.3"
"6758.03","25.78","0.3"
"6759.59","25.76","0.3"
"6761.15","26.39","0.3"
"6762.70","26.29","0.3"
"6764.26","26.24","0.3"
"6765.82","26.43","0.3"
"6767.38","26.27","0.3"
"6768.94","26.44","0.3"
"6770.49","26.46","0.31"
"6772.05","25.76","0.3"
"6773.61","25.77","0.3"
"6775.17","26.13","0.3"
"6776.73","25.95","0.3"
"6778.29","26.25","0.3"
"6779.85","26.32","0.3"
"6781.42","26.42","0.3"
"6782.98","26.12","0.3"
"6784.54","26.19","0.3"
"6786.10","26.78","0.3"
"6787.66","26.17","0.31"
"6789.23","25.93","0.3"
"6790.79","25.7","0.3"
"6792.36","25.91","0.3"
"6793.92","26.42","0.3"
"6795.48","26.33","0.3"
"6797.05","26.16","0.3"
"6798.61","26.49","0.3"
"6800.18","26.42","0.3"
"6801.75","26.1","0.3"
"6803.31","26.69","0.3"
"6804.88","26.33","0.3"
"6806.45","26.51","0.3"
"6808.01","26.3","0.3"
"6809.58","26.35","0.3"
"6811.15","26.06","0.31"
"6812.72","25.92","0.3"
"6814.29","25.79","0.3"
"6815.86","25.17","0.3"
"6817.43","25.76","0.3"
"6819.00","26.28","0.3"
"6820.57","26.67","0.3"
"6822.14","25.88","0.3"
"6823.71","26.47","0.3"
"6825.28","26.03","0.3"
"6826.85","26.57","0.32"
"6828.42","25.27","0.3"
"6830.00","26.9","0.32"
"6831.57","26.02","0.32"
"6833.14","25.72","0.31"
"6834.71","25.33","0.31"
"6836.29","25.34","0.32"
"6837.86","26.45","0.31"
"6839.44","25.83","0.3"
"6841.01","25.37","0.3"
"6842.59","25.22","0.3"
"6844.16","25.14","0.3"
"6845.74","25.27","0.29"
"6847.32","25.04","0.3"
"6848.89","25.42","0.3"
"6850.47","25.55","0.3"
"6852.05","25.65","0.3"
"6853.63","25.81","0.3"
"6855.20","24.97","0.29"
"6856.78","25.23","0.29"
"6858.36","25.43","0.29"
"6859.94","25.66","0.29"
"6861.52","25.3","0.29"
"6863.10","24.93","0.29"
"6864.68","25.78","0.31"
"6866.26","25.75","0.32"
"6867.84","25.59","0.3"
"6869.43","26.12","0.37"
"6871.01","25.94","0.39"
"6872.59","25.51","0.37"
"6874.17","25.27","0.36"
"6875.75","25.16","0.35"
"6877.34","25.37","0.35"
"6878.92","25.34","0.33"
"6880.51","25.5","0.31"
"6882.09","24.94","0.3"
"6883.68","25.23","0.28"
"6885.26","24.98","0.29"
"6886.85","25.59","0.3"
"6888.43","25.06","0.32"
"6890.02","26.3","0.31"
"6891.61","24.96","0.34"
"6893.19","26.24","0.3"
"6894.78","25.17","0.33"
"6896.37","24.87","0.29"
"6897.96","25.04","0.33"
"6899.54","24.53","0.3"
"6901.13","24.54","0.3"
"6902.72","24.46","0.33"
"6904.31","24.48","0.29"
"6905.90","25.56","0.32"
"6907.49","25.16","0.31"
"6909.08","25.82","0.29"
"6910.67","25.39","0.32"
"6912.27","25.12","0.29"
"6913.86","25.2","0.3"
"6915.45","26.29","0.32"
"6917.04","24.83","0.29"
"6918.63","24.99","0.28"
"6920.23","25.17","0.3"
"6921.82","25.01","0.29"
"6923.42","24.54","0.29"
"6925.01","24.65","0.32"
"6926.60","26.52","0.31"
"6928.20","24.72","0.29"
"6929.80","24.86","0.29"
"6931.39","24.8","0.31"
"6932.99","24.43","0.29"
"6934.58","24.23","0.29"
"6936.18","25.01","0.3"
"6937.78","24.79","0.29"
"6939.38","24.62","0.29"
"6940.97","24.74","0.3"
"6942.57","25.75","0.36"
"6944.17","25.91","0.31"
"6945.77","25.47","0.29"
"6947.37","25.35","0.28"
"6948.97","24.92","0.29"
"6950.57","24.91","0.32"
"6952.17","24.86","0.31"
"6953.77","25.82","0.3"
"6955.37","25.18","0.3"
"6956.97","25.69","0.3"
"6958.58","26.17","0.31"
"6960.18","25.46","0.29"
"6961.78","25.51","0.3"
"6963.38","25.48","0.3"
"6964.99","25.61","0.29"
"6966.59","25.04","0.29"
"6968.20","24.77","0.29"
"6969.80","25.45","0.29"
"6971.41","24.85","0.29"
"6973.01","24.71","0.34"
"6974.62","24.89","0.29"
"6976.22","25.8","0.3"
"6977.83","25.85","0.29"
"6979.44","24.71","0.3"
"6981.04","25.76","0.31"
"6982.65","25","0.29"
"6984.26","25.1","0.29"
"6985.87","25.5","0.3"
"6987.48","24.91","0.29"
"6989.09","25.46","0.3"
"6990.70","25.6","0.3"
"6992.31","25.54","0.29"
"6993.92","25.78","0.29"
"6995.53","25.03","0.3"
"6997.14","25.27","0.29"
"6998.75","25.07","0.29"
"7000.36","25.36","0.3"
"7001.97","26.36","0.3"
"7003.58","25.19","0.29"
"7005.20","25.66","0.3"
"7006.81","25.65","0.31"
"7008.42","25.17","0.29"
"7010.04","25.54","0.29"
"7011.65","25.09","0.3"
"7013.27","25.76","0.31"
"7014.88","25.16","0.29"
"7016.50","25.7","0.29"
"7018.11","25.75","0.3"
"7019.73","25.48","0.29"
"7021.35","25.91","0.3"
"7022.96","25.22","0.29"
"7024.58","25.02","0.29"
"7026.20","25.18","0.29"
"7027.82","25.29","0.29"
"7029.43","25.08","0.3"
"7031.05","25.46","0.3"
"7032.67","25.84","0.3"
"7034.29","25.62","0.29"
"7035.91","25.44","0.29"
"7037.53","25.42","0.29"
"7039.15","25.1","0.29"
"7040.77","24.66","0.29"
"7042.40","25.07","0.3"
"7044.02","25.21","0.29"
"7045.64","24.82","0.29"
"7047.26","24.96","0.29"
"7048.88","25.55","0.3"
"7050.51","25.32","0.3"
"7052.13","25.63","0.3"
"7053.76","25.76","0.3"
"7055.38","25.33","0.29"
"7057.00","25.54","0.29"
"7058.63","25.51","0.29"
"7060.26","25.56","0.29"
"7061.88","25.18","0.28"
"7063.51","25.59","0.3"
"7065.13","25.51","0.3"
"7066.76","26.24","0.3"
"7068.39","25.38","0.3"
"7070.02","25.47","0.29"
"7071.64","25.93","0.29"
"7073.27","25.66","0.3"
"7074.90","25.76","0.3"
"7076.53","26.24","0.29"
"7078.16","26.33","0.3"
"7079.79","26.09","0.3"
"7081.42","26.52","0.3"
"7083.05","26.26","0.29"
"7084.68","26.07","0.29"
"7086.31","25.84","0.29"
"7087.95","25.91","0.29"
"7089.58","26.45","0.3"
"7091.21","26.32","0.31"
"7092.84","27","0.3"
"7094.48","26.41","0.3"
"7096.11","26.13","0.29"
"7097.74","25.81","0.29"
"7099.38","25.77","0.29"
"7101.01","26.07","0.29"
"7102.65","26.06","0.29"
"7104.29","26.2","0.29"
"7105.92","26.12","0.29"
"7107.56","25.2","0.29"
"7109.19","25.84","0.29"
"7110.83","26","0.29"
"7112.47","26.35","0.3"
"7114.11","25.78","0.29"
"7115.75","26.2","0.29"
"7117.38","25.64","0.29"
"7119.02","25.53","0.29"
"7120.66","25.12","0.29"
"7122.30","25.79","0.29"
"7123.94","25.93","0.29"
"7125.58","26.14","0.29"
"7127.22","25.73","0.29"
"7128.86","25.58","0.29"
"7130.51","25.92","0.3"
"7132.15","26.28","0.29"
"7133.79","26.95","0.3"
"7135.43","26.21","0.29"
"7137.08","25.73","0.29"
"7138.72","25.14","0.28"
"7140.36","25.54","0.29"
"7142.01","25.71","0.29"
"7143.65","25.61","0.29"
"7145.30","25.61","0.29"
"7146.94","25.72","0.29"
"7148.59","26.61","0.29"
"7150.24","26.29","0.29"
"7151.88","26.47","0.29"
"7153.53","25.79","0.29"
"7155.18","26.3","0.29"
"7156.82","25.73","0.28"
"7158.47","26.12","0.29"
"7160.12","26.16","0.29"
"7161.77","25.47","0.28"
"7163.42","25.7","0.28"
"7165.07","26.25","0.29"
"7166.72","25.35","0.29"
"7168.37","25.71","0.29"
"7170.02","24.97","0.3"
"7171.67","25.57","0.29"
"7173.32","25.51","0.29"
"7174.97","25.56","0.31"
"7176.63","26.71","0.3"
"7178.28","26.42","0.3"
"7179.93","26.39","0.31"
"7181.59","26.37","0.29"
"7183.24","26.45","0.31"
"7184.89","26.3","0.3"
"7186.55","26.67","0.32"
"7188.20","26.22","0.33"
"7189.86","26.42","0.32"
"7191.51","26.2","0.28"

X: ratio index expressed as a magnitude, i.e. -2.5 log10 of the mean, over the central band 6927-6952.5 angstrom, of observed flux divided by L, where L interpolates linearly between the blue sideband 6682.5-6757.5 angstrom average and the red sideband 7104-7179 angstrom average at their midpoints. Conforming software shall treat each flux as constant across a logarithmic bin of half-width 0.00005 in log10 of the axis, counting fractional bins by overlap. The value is 0.04 mag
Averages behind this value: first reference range 25.8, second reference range 25.9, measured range 25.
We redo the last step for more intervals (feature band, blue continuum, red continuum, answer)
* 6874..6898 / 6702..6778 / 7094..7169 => 0.02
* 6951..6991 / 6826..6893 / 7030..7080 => 0.01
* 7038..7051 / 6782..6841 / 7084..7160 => 0.04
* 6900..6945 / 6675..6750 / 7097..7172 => 0.03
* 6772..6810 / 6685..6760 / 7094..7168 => -0.02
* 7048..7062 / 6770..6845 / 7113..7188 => 0.02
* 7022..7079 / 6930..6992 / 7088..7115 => 0.01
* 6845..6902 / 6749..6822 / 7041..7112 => 0.03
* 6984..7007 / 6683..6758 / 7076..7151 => 0.02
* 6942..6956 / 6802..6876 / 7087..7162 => 0.02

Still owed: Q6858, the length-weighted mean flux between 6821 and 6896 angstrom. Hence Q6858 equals 25.6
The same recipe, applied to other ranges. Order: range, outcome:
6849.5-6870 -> 25.5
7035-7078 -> 25.5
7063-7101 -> 26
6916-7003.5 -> 25.2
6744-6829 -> 26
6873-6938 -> 25.1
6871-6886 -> 25.3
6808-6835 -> 26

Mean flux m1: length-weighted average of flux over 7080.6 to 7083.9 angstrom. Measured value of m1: 26.4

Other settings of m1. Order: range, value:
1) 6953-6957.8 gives 25.5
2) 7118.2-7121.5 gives 25.3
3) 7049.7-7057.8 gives 25.5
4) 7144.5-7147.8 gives 25.7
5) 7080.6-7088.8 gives 26.1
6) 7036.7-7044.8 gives 25.1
